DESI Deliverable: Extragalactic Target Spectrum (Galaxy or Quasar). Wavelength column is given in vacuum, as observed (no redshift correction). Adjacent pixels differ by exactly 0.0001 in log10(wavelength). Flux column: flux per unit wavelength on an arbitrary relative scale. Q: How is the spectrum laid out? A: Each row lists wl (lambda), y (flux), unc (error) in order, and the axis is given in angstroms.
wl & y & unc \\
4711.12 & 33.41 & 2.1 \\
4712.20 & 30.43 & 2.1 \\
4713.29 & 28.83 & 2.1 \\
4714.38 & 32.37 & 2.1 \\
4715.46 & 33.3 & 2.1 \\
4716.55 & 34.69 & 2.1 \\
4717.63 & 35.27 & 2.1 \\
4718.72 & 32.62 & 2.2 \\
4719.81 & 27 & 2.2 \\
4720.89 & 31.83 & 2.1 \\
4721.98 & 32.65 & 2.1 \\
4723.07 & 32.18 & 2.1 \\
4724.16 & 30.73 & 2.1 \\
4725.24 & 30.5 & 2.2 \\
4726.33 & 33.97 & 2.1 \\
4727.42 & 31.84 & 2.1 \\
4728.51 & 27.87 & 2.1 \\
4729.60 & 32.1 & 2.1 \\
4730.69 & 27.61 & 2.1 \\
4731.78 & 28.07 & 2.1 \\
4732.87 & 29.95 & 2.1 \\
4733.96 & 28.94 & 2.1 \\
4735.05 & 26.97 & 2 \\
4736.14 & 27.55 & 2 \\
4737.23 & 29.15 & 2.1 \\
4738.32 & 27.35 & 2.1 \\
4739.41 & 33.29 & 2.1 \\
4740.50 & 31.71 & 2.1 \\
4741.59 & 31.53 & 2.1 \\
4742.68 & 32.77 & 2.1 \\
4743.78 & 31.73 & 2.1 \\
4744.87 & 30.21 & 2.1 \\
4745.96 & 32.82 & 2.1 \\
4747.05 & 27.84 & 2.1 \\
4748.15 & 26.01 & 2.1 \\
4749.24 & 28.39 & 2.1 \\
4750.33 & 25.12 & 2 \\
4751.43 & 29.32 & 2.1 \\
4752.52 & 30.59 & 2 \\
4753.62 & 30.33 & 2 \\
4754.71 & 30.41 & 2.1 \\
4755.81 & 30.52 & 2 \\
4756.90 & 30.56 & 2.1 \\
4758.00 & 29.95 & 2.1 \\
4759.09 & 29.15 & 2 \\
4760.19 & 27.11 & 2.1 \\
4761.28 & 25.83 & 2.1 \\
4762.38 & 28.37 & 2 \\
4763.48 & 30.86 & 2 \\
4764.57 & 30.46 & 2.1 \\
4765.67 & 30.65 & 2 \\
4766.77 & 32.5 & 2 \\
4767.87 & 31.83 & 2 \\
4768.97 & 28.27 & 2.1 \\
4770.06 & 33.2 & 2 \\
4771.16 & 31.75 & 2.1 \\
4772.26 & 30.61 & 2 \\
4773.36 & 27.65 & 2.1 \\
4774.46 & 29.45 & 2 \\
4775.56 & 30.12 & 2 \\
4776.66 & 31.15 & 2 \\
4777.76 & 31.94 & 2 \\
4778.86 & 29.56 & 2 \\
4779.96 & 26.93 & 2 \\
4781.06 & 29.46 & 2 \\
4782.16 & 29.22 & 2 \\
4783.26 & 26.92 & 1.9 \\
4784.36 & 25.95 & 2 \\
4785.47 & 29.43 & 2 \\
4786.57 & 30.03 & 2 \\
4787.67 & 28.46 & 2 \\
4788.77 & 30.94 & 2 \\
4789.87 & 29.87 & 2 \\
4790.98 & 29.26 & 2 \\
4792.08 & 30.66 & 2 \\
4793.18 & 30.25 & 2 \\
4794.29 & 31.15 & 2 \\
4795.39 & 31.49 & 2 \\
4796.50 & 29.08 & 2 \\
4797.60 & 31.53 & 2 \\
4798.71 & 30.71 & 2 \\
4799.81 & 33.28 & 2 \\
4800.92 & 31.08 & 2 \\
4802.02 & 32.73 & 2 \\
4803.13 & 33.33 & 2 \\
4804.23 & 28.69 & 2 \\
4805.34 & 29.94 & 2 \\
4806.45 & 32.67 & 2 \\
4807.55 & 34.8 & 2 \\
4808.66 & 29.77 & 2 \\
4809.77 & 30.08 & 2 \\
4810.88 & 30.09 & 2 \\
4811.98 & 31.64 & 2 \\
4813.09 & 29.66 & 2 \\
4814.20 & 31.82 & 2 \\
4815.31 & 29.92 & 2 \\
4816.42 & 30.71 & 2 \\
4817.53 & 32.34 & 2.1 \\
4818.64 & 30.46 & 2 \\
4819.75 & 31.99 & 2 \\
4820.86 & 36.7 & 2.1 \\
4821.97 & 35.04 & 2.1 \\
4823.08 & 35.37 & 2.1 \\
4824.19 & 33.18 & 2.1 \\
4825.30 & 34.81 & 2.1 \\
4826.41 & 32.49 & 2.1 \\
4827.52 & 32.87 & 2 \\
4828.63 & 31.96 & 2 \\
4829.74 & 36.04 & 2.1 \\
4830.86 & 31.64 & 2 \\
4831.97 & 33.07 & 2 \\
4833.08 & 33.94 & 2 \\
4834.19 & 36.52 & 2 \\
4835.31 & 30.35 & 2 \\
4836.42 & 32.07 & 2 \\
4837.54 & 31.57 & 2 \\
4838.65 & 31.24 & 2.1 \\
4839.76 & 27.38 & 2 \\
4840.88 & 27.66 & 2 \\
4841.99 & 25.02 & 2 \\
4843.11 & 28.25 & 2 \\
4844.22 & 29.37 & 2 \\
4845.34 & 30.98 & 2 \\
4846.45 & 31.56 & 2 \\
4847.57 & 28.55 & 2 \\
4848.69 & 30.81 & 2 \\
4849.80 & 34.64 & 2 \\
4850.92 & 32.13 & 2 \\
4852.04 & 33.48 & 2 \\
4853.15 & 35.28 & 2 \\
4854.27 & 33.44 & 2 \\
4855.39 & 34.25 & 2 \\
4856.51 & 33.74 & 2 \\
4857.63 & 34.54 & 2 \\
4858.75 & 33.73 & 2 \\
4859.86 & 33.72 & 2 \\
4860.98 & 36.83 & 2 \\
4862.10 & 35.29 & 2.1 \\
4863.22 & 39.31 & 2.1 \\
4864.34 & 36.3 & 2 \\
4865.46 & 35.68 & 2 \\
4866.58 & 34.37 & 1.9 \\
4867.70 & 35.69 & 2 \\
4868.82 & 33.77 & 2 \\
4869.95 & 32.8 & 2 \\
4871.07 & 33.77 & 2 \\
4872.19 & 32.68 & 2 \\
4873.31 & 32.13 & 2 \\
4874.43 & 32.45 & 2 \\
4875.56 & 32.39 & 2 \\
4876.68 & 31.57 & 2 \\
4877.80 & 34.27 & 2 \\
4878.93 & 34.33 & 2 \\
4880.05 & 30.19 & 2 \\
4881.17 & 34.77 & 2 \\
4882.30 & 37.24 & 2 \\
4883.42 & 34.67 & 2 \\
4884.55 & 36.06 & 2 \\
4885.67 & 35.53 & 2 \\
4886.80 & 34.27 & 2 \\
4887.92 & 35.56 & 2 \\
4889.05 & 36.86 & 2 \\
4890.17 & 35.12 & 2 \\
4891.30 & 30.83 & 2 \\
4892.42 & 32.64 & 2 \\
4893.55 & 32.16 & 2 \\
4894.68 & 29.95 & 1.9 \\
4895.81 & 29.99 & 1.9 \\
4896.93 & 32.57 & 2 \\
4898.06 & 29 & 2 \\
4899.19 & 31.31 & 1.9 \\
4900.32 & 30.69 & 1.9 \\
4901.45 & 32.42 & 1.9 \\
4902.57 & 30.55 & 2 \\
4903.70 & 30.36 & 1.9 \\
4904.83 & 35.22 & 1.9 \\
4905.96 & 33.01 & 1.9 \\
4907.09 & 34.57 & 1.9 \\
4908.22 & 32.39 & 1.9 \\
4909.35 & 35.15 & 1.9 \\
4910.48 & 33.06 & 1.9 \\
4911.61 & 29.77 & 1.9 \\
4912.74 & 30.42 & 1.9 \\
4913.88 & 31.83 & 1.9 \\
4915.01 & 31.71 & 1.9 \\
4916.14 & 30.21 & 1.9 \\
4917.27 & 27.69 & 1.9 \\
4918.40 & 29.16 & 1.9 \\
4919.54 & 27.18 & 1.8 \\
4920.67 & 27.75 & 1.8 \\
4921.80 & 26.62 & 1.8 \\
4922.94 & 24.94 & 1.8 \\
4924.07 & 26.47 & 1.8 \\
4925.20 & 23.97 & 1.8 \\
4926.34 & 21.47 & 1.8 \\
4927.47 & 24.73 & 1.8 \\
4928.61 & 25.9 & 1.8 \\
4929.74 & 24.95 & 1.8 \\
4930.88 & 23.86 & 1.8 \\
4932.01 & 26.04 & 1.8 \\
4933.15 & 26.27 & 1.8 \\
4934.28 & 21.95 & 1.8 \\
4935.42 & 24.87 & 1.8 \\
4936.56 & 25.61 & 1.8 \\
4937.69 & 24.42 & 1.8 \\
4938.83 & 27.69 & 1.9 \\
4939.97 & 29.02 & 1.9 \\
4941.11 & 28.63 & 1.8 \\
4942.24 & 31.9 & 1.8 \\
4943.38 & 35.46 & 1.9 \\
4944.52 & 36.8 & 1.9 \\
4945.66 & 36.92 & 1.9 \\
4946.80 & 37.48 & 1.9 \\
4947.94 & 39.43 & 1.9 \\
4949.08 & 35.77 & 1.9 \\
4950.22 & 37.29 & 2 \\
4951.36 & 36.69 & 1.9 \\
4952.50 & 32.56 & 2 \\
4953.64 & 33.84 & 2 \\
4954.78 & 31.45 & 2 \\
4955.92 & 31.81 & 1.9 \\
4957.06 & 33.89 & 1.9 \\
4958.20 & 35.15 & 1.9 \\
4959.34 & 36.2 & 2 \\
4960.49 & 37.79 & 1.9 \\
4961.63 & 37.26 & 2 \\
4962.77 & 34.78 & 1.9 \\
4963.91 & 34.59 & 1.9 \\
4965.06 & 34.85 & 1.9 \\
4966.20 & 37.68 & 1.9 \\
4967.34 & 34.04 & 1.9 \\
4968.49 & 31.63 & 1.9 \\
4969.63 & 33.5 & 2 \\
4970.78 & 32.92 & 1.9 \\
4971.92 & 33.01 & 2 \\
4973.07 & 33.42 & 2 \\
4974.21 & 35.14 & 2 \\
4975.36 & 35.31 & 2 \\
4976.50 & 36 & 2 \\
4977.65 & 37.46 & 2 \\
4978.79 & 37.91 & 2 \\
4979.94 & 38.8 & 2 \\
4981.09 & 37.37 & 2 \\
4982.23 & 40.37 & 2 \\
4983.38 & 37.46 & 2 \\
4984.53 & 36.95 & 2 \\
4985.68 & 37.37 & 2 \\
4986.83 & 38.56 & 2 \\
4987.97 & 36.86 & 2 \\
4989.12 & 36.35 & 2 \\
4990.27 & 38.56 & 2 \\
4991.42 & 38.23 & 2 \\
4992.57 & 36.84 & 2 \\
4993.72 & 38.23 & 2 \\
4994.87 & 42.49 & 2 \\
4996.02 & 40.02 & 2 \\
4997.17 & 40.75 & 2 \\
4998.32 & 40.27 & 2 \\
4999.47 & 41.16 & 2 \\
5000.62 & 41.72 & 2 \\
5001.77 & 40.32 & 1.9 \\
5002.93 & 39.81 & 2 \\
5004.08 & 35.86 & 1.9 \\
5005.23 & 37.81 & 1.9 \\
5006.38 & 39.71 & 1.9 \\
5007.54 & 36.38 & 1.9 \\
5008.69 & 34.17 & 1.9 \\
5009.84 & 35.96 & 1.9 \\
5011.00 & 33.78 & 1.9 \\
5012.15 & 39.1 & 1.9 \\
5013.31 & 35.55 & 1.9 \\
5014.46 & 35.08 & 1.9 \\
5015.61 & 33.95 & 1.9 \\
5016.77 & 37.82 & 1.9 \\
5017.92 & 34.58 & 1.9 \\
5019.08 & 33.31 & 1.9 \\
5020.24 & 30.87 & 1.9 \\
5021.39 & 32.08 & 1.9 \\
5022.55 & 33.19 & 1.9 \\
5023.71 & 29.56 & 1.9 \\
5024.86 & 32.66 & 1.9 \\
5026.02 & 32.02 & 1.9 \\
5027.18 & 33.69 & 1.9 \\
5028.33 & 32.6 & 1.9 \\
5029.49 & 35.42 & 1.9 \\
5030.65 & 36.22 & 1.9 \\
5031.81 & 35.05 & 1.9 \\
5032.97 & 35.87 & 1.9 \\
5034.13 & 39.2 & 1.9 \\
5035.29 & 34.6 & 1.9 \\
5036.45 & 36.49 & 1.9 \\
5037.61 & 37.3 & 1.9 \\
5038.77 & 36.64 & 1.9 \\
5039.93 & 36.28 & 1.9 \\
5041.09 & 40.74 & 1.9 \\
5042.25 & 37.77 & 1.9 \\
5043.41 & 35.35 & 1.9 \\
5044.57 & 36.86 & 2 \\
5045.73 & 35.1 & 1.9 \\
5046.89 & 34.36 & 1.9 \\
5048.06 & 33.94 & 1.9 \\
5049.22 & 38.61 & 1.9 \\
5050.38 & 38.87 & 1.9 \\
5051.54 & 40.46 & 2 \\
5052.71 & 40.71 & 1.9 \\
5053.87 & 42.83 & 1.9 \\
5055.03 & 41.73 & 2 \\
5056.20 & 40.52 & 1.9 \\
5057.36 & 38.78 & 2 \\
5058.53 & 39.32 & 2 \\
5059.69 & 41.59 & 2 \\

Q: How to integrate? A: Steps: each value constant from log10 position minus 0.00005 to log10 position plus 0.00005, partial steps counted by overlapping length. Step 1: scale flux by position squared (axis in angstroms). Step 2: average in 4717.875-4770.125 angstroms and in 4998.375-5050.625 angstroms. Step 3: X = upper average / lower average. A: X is 1.34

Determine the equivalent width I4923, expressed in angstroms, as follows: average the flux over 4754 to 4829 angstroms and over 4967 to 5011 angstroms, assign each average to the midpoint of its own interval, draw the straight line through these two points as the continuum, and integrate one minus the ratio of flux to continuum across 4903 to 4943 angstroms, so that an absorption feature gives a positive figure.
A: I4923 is 7.74 angstroms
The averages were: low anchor 30.7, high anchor 37.3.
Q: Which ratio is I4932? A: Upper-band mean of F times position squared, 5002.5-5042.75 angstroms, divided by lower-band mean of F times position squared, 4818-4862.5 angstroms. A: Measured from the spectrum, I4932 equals 1.2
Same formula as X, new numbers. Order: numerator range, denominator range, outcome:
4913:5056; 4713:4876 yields 1.19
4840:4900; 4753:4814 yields 1.13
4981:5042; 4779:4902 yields 1.22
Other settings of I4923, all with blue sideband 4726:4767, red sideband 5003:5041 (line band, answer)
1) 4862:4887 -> -1.6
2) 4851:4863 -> -1.0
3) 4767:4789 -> 0.5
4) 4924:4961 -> 3.4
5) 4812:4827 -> -0.7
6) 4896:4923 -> 1.7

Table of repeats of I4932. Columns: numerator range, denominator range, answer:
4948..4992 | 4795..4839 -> 1.18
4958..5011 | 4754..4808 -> 1.34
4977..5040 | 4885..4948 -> 1.26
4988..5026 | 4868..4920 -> 1.18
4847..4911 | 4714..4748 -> 1.16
